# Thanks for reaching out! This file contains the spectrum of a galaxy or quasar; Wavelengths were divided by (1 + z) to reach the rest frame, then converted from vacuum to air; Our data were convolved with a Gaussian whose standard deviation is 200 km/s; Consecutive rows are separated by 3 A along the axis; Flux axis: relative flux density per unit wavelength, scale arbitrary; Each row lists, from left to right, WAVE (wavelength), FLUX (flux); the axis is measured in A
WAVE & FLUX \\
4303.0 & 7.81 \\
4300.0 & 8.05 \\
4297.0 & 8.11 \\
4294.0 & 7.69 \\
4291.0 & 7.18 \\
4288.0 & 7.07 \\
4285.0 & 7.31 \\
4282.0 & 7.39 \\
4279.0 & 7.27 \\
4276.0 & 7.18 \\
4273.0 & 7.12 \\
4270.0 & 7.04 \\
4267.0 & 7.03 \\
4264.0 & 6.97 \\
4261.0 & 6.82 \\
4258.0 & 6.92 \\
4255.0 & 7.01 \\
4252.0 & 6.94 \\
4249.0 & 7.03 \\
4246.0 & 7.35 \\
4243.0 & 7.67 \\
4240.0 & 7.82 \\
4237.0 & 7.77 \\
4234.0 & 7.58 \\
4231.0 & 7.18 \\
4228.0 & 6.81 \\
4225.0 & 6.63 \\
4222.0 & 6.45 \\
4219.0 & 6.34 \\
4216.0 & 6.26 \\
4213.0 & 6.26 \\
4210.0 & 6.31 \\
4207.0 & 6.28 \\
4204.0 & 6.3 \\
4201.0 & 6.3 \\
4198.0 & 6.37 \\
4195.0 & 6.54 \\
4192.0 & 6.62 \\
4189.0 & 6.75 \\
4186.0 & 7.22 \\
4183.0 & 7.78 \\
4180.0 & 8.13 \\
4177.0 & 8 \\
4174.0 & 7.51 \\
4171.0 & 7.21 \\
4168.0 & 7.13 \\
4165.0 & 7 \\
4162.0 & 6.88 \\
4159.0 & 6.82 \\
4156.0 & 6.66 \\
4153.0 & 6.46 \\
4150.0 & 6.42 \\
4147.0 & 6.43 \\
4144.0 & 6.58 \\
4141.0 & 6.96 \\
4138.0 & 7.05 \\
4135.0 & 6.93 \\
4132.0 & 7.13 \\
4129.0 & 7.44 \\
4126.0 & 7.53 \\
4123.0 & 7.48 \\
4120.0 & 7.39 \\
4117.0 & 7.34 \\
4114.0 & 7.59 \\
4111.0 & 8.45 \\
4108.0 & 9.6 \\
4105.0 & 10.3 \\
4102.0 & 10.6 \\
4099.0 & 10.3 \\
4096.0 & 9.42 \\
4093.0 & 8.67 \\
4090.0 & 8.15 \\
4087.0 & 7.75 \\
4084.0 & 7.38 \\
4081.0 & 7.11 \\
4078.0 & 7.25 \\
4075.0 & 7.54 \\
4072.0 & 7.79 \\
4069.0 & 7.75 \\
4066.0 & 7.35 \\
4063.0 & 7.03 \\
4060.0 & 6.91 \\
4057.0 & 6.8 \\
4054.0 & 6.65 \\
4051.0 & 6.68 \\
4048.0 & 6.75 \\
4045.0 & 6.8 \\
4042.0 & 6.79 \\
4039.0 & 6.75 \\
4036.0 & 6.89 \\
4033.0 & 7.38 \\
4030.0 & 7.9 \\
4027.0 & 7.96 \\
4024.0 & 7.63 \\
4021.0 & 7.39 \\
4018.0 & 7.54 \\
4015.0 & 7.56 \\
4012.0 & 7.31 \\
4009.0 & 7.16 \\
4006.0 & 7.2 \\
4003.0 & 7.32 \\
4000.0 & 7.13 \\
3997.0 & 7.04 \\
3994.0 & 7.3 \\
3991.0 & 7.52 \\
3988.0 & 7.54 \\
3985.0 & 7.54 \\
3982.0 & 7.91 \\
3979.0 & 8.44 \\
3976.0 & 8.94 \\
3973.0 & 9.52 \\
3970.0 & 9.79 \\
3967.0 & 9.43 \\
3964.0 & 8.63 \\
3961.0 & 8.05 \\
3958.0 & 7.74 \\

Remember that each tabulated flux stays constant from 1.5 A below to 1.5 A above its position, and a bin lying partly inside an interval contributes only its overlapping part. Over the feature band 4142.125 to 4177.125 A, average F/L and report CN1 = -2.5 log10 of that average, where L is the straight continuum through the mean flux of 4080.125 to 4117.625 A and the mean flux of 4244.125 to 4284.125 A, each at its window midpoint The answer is 0.18 mag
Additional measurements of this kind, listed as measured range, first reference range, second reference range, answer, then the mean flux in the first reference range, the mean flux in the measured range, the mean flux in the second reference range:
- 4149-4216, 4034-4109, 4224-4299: 0.09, 7.79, 6.85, 7.25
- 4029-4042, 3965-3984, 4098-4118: 0.26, 8.96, 7.15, 9.19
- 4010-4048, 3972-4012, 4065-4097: 0.06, 7.7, 7.3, 7.82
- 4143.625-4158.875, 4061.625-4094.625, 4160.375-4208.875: 0.10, 7.62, 6.53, 7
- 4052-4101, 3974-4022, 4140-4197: -0.07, 7.57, 7.76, 7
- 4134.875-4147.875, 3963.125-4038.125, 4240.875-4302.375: 0.11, 7.82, 6.79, 7.27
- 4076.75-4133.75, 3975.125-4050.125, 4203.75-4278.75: -0.15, 7.41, 8.26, 6.94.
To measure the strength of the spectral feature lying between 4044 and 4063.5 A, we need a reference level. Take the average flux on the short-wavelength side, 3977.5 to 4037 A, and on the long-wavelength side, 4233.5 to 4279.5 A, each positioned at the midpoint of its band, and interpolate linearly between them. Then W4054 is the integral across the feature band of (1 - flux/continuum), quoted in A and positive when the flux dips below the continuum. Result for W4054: 1.7 A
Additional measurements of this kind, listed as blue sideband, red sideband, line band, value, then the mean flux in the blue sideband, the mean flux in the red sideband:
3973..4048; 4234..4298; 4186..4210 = 2.74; 7.48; 7.27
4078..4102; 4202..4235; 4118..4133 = 1.01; 8.46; 6.56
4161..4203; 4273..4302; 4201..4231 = 3.23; 7.1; 7.46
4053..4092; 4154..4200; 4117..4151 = 0.73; 7.37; 7.09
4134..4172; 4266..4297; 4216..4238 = 0.55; 6.8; 7.27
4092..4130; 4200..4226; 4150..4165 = 1.74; 8.64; 6.34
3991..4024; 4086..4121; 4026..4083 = 6.34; 7.32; 8.83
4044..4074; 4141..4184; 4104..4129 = -3.75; 7.06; 7.06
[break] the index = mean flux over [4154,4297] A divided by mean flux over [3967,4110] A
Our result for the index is 0.9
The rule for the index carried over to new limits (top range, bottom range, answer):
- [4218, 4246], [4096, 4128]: 0.83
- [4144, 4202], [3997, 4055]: 0.97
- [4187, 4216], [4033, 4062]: 0.94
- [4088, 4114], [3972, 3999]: 1.17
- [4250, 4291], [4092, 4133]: 0.83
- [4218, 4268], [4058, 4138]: 0.89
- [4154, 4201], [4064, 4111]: 0.84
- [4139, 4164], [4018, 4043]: 0.91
